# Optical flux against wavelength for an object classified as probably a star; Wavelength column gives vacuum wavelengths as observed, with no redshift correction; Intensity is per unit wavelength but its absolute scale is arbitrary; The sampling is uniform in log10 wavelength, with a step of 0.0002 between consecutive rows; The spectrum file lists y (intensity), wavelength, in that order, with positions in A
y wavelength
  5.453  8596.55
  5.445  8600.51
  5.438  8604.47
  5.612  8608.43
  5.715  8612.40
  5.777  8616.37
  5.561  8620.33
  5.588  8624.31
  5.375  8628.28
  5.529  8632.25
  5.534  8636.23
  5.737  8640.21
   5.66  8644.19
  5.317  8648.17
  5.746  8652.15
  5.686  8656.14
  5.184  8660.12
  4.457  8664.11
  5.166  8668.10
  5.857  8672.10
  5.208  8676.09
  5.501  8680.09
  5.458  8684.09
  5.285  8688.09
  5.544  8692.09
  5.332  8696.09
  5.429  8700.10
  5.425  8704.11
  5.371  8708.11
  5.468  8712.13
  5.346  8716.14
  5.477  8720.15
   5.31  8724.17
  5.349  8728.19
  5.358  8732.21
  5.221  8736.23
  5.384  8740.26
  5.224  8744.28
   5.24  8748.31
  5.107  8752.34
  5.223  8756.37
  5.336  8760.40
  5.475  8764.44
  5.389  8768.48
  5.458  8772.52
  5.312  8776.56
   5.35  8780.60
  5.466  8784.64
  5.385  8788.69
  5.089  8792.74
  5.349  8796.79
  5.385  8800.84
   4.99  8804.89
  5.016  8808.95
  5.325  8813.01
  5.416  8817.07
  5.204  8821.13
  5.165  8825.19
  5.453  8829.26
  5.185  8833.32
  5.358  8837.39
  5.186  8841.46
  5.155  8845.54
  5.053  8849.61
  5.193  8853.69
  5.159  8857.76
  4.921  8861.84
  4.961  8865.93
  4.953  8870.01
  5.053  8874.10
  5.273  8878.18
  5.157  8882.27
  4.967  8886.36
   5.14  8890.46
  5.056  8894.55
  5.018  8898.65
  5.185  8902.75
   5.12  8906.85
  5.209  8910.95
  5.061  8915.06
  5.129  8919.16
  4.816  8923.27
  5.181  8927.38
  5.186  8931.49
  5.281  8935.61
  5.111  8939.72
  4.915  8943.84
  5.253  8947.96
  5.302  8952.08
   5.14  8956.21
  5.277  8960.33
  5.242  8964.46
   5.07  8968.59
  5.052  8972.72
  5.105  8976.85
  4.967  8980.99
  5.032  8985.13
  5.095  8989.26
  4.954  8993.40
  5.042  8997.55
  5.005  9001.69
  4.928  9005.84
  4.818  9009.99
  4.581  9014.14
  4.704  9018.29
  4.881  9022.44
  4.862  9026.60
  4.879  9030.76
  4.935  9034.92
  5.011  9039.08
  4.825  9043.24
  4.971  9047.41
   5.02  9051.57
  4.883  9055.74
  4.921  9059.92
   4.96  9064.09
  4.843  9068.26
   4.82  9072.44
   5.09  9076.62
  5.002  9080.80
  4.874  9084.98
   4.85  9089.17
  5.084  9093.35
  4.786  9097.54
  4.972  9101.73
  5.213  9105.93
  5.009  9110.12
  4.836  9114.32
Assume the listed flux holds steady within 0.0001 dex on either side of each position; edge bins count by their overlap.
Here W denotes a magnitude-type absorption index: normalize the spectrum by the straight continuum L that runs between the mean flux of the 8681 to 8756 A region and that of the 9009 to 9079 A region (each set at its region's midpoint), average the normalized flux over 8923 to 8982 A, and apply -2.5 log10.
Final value -0.03 mag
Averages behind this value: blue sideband 5.35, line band 5.14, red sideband 4.88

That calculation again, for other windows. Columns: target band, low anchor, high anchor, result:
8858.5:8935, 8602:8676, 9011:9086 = 0.01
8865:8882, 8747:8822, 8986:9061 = 0.01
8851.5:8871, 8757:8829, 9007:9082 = 0.03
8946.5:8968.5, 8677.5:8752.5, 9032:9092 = -0.03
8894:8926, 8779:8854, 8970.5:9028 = 0.00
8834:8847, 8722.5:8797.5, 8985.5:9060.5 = -0.01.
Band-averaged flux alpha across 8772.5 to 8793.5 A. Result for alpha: 5.35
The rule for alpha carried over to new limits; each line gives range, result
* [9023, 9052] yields 4.92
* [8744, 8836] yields 5.29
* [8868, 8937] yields 5.1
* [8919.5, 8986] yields 5.12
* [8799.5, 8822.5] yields 5.22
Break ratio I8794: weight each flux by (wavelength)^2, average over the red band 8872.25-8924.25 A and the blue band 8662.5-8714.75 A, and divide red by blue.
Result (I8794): 1.00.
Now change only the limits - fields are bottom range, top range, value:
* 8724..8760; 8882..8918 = 1.00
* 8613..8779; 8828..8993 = 1.00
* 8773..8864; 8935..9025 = 1.00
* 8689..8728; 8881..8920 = 0.99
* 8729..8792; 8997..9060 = 0.97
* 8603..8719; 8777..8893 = 0.99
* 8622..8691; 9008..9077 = 0.98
